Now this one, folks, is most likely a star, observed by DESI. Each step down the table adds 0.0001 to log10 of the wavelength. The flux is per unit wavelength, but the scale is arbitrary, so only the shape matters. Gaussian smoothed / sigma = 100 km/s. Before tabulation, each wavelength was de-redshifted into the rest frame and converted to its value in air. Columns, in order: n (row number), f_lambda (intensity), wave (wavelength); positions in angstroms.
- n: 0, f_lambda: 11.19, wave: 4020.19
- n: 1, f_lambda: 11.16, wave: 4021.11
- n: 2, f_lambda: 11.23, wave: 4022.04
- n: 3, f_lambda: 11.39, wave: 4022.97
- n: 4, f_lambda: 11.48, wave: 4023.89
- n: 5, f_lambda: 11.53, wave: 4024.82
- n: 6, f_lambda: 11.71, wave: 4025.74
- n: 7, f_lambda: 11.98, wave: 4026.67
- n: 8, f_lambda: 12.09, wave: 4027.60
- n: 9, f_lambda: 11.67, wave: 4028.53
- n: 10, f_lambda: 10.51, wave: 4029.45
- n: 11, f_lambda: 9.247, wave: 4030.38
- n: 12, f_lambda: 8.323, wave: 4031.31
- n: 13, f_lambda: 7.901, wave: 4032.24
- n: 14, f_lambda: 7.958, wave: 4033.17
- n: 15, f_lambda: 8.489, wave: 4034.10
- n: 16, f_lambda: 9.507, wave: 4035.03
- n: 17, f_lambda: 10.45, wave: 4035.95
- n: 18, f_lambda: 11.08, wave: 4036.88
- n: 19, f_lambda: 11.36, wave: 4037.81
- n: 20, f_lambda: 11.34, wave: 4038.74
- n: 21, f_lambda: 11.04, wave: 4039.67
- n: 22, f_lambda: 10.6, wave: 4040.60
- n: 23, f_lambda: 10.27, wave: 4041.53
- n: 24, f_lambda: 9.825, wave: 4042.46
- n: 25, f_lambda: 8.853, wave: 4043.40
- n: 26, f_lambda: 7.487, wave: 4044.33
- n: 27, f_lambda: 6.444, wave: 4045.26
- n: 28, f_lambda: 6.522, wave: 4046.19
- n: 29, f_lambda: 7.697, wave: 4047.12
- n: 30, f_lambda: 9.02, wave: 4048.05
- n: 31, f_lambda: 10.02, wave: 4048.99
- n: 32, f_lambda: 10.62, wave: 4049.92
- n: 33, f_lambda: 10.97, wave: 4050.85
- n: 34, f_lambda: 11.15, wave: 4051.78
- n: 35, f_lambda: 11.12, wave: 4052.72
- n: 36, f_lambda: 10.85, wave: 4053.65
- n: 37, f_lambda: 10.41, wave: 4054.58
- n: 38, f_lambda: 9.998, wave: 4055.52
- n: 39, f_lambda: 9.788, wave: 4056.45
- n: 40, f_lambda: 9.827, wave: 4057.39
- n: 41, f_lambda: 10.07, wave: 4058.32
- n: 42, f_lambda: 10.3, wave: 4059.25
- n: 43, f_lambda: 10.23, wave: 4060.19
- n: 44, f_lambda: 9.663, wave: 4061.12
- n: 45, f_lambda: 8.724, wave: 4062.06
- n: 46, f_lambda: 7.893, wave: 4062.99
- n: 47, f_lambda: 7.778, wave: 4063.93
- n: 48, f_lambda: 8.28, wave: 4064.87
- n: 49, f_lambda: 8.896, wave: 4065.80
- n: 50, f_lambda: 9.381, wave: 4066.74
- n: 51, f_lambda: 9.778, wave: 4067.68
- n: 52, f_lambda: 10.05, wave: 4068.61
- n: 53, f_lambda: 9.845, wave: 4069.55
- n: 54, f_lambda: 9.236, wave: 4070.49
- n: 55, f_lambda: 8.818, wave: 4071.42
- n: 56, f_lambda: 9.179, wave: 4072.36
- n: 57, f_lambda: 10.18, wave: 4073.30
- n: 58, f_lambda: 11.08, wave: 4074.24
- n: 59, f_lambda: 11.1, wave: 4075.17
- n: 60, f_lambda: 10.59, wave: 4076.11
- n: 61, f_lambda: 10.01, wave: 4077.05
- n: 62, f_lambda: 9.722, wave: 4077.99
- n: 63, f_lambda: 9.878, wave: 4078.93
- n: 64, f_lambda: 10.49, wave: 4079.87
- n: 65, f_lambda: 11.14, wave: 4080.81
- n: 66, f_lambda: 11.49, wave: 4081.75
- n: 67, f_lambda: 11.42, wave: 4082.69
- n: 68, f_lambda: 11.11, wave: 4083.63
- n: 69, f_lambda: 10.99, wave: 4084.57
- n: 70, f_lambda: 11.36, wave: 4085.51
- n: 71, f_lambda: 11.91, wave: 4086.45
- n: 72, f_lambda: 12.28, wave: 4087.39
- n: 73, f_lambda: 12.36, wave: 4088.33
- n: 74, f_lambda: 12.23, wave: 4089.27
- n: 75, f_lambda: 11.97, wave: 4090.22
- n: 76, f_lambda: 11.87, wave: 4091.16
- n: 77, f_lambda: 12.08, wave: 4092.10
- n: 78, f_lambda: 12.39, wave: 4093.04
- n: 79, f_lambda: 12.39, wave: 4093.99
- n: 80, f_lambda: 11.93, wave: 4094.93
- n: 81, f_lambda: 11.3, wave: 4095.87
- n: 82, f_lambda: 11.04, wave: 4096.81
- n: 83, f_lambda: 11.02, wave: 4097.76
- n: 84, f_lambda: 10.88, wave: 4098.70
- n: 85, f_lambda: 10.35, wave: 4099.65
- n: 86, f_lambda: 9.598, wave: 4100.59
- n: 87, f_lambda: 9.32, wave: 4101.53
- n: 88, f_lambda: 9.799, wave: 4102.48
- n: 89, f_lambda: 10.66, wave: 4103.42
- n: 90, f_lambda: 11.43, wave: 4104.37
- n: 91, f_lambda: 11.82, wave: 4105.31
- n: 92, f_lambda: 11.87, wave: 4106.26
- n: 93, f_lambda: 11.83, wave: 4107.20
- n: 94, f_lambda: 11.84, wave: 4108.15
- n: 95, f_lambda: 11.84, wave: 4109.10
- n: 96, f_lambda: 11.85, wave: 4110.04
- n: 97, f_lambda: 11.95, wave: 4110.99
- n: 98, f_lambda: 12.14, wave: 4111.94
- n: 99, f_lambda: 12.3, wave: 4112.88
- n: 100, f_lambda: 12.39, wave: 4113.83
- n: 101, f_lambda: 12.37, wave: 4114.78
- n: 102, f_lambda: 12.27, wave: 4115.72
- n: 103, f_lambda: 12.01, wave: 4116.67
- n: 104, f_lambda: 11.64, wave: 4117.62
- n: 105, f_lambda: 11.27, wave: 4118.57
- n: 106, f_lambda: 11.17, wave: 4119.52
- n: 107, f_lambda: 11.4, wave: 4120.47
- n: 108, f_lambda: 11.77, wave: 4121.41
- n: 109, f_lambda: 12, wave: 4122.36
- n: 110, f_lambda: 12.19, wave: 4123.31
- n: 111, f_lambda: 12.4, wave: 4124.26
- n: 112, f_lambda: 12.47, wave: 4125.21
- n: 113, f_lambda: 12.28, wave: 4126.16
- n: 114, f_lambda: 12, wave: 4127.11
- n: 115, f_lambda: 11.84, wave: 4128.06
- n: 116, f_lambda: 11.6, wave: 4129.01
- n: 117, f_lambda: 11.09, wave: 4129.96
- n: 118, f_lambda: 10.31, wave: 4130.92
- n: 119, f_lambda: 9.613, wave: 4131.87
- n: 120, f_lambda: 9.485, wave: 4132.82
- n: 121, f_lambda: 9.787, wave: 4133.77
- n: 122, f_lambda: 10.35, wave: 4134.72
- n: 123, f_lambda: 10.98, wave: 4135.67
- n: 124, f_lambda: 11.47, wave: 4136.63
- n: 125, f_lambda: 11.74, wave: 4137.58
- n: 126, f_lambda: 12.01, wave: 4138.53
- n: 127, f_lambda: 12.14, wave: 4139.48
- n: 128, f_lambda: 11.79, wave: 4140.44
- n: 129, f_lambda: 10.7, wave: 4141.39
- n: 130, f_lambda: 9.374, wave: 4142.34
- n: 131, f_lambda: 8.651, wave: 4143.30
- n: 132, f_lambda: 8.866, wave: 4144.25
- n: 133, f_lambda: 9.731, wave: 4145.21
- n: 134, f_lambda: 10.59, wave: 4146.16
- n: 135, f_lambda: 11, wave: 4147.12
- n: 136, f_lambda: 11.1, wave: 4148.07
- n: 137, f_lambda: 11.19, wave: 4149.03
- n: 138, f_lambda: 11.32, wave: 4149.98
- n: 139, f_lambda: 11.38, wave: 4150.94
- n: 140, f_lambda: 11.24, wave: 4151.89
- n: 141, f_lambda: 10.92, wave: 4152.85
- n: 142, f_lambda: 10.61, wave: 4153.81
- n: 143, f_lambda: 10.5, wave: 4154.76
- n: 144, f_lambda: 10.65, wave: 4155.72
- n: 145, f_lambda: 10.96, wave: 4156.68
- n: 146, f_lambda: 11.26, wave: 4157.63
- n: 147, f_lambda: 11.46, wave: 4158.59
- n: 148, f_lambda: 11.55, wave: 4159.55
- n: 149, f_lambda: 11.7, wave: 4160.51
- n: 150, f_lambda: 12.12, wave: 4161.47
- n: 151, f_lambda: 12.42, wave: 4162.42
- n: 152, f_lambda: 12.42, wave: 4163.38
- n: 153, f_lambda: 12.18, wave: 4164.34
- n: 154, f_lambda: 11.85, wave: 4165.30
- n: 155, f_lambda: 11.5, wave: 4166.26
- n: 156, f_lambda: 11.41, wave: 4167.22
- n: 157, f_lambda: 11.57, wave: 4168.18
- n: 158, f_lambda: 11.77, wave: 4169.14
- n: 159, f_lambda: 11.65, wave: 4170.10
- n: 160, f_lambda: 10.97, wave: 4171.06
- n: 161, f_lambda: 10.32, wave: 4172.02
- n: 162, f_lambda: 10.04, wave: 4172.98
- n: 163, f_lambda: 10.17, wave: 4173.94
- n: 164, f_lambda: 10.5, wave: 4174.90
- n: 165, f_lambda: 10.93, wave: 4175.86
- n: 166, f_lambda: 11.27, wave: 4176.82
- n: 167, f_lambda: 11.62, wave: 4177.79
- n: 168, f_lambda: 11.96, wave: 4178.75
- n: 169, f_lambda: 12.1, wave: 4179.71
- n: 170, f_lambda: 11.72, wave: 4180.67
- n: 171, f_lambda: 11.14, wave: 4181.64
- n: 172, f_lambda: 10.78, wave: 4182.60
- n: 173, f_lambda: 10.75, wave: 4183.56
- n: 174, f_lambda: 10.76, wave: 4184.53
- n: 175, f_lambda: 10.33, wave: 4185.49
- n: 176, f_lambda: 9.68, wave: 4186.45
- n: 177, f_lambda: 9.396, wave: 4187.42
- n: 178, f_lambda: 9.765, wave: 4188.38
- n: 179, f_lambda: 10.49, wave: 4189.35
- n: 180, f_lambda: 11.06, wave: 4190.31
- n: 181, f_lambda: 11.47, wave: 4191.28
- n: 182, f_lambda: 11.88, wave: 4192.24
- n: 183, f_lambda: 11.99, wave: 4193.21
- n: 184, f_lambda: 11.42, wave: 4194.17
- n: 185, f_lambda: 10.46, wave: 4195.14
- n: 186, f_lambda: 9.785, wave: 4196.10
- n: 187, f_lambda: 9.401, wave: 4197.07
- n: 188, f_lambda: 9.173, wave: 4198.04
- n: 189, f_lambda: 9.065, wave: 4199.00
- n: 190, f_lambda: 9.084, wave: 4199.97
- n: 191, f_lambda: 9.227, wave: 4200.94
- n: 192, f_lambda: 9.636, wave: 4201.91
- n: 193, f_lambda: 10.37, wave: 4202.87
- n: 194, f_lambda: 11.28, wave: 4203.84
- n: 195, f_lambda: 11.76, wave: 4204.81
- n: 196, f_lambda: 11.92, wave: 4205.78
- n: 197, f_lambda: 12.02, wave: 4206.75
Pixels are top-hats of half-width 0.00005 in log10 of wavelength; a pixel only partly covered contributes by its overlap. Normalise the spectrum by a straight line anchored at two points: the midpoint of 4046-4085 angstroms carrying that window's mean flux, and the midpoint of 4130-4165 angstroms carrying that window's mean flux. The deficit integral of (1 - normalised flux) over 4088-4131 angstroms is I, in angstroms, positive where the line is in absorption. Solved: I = -4.8 angstroms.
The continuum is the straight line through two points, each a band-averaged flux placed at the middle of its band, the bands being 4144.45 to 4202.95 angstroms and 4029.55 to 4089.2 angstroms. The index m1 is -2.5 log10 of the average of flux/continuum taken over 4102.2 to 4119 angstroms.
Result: -0.138 mag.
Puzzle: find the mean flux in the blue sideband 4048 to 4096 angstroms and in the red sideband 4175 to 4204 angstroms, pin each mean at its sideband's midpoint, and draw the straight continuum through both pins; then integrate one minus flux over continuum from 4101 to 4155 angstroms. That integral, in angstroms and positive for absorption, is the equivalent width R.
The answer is -3.5 angstroms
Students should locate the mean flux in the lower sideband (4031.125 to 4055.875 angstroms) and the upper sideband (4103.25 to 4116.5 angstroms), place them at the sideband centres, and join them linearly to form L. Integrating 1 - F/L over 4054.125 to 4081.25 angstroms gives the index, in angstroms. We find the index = 1.88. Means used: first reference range 9.62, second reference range 11.9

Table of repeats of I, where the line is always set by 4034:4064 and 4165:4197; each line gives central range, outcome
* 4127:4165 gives -1.30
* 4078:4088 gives -1.11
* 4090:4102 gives -1.26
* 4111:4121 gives -1.50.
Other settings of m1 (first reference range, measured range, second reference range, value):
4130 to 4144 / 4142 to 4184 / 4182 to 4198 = -0.05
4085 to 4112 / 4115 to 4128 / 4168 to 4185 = -0.05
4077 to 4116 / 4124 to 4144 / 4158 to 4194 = 0.03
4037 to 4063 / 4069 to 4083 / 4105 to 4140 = 0.02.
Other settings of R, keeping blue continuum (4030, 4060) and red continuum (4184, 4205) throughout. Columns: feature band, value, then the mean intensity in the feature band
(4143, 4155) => -0.55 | 10.6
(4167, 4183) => -1.47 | 11.2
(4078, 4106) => -3.92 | 11.2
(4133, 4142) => -0.96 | 11.1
